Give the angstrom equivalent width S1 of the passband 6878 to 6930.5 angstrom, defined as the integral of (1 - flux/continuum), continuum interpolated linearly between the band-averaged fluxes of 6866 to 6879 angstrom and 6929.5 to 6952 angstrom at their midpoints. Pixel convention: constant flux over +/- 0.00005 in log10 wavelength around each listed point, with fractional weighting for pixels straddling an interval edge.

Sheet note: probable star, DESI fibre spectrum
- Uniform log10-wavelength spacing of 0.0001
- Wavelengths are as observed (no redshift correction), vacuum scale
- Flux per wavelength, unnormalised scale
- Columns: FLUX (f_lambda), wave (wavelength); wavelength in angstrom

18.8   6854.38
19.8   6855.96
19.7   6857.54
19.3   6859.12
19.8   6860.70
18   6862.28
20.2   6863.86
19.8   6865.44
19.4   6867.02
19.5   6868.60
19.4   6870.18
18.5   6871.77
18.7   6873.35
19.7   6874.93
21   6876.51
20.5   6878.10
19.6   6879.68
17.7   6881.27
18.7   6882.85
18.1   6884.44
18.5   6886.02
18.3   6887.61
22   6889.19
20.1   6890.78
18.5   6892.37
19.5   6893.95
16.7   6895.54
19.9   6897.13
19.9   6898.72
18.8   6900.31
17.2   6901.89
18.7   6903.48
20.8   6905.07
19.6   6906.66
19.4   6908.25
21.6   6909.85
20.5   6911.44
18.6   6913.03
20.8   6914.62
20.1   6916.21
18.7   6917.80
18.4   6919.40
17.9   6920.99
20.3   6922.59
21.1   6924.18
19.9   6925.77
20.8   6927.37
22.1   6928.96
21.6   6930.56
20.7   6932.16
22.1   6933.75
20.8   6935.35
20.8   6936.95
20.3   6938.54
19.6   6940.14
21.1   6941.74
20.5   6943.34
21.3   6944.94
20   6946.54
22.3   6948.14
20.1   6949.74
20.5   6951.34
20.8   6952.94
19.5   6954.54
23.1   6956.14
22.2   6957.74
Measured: 1.7 angstrom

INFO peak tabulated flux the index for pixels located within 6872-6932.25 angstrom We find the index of 22.1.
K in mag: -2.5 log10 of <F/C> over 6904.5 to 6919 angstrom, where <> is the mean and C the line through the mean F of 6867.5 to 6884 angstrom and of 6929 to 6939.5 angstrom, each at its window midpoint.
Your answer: 0.02 mag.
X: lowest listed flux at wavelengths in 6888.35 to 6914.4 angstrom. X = 16.7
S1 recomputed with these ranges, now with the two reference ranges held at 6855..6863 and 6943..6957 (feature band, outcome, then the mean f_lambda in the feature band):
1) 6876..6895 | 0.4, 19.3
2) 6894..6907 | 0.7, 19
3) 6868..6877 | 0.1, 19.4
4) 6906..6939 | 0.2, 20.3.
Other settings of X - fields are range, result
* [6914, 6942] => 17.9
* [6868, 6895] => 17.7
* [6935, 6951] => 19.6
